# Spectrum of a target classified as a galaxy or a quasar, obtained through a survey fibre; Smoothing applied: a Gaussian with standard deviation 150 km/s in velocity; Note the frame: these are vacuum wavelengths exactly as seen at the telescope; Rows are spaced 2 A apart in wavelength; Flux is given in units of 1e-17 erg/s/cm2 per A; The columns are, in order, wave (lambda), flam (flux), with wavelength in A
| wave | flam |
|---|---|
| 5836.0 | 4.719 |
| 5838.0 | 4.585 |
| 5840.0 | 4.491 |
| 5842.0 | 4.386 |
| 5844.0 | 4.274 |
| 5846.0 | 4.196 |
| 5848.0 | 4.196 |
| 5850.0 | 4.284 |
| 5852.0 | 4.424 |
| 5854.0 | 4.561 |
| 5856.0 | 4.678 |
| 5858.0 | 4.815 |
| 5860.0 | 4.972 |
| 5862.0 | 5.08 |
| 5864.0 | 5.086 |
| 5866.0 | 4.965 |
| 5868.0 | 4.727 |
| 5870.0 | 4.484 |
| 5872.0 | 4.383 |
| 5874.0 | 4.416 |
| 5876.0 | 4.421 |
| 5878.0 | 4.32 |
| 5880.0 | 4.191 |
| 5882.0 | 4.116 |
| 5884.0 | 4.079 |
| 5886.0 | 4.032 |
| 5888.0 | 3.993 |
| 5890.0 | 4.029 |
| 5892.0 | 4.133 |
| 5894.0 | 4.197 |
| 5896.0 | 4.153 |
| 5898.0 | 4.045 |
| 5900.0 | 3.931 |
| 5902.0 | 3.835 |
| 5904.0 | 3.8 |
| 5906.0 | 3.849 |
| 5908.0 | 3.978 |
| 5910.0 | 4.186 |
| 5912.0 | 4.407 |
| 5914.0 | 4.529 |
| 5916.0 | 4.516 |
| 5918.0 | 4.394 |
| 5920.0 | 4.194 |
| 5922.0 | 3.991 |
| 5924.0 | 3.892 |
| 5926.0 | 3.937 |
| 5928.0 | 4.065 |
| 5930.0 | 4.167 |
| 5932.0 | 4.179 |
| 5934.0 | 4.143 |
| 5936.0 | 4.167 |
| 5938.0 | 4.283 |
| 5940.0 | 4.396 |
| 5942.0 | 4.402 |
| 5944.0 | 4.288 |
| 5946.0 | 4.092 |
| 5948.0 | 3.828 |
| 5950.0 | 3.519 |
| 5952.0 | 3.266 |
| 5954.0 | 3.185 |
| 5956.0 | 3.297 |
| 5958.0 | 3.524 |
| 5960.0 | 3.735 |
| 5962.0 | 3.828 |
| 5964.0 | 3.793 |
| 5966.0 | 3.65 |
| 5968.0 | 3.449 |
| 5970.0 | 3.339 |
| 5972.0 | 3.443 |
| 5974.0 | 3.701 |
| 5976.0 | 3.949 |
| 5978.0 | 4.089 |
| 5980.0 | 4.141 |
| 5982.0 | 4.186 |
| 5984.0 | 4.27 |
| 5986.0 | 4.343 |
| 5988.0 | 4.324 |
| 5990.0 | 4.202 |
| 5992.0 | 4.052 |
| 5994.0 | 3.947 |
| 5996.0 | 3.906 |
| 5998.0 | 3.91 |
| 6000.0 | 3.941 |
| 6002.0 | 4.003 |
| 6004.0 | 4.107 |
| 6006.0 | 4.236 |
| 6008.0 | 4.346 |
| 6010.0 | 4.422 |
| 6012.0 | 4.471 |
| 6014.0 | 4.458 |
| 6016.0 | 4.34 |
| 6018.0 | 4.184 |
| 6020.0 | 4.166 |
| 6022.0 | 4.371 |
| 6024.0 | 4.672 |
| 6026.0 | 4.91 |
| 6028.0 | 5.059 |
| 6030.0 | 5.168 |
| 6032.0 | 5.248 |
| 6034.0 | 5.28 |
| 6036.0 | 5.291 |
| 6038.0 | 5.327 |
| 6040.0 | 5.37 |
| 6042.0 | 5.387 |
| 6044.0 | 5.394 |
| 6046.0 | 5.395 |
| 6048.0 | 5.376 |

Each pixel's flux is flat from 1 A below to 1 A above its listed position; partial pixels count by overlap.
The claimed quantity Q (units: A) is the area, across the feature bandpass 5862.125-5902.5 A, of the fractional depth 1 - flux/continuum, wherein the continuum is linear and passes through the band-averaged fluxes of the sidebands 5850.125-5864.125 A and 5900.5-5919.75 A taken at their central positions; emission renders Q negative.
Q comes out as 1.59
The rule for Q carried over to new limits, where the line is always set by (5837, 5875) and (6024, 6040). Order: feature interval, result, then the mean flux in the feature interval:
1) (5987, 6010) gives 4.32 A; 4.1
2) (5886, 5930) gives 6.05 A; 4.1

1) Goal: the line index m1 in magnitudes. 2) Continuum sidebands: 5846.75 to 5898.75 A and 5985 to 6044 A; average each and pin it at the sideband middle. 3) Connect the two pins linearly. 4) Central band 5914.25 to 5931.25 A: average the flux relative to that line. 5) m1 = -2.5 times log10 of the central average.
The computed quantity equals 0.08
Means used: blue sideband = 4.42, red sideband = 4.55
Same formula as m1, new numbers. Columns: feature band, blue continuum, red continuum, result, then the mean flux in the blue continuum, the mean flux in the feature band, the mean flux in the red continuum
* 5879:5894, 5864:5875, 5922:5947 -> 0.11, 4.64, 4.09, 4.16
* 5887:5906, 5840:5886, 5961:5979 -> 0.06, 4.49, 4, 3.69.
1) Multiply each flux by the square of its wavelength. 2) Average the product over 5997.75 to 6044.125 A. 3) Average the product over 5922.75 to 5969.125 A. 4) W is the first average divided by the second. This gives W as 1.24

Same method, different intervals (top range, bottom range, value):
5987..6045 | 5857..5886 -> 1.05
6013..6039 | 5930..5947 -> 1.17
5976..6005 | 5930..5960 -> 1.07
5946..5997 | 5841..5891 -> 0.89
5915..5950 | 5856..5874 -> 0.89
